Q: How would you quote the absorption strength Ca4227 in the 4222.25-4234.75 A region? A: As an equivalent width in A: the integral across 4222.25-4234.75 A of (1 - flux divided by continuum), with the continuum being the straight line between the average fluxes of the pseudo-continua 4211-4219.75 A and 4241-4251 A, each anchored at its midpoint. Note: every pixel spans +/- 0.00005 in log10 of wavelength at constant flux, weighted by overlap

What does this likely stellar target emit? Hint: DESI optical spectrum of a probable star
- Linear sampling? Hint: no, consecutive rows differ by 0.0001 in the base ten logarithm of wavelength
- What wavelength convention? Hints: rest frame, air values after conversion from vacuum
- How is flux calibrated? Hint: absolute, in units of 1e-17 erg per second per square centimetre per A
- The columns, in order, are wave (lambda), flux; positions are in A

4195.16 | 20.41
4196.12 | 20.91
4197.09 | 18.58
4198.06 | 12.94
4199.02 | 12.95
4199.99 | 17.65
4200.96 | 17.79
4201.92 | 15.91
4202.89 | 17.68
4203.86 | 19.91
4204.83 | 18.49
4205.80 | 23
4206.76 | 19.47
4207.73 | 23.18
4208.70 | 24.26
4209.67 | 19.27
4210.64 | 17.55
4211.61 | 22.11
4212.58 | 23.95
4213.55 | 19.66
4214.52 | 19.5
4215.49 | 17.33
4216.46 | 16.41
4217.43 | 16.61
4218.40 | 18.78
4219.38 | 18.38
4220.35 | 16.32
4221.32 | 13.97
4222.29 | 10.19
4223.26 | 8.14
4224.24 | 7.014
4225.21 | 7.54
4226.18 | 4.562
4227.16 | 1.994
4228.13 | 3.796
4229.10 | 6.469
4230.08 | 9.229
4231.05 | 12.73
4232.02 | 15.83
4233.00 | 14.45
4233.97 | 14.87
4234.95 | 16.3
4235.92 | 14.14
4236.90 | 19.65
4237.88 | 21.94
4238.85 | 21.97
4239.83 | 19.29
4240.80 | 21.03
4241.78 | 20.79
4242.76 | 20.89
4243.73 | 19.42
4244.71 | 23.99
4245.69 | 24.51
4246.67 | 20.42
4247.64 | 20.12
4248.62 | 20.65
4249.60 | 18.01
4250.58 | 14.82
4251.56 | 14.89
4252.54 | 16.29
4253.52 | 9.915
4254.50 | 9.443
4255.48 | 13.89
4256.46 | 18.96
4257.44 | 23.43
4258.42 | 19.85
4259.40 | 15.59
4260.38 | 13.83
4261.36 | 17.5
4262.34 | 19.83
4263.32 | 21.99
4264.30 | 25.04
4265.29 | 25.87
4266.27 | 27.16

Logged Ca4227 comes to 6.73 A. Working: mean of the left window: 19.2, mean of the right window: 20.4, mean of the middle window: 9.11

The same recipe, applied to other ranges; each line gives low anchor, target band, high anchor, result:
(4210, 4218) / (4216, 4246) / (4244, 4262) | 5.81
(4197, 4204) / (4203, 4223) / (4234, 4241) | -1.86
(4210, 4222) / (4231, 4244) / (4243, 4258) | -0.13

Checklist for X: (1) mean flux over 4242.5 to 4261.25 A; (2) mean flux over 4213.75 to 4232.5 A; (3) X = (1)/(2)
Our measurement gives 1.49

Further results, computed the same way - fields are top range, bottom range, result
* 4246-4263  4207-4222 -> 0.90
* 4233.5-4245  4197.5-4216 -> 1.02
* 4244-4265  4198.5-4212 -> 0.95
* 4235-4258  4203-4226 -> 1.08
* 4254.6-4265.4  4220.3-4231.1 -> 2.38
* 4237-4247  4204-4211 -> 1.03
